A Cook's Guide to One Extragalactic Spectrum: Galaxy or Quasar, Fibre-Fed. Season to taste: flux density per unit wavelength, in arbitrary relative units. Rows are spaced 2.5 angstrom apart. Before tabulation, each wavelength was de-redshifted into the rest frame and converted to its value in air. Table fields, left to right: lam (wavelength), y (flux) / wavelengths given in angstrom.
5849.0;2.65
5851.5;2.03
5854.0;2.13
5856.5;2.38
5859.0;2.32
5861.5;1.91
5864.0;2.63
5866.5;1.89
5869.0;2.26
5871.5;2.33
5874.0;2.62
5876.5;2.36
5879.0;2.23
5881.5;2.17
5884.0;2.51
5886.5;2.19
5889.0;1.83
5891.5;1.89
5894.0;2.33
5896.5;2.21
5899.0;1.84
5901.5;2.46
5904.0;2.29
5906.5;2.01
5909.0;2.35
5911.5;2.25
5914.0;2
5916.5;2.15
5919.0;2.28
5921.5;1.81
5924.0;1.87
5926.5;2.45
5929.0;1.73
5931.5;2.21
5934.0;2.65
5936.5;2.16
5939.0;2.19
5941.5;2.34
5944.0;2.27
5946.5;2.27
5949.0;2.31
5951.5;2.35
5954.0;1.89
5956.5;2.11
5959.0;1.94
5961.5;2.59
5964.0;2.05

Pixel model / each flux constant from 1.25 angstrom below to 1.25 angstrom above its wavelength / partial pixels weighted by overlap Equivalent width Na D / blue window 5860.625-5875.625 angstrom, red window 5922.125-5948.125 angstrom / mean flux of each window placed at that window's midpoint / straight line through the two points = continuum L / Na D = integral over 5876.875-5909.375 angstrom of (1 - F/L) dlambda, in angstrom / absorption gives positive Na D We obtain 1.1 angstrom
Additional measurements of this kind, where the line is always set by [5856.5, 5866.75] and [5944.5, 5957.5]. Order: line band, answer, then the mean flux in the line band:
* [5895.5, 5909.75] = 0.20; 2.19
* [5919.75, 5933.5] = 0.92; 2.06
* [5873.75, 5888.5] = -0.48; 2.3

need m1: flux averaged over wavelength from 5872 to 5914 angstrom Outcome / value 2.22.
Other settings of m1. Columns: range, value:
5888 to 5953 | 2.17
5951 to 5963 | 2.16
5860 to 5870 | 2.17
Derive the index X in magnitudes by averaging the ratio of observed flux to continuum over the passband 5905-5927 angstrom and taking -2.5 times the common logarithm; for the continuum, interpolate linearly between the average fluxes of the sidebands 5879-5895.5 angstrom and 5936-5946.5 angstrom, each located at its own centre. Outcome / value 0.04 mag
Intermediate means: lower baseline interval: 2.16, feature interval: 2.12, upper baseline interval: 2.25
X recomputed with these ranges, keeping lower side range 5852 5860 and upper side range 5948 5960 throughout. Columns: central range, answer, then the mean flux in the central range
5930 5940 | -0.07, 2.29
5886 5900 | 0.08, 2.04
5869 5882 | -0.06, 2.34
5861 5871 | 0.02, 2.2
